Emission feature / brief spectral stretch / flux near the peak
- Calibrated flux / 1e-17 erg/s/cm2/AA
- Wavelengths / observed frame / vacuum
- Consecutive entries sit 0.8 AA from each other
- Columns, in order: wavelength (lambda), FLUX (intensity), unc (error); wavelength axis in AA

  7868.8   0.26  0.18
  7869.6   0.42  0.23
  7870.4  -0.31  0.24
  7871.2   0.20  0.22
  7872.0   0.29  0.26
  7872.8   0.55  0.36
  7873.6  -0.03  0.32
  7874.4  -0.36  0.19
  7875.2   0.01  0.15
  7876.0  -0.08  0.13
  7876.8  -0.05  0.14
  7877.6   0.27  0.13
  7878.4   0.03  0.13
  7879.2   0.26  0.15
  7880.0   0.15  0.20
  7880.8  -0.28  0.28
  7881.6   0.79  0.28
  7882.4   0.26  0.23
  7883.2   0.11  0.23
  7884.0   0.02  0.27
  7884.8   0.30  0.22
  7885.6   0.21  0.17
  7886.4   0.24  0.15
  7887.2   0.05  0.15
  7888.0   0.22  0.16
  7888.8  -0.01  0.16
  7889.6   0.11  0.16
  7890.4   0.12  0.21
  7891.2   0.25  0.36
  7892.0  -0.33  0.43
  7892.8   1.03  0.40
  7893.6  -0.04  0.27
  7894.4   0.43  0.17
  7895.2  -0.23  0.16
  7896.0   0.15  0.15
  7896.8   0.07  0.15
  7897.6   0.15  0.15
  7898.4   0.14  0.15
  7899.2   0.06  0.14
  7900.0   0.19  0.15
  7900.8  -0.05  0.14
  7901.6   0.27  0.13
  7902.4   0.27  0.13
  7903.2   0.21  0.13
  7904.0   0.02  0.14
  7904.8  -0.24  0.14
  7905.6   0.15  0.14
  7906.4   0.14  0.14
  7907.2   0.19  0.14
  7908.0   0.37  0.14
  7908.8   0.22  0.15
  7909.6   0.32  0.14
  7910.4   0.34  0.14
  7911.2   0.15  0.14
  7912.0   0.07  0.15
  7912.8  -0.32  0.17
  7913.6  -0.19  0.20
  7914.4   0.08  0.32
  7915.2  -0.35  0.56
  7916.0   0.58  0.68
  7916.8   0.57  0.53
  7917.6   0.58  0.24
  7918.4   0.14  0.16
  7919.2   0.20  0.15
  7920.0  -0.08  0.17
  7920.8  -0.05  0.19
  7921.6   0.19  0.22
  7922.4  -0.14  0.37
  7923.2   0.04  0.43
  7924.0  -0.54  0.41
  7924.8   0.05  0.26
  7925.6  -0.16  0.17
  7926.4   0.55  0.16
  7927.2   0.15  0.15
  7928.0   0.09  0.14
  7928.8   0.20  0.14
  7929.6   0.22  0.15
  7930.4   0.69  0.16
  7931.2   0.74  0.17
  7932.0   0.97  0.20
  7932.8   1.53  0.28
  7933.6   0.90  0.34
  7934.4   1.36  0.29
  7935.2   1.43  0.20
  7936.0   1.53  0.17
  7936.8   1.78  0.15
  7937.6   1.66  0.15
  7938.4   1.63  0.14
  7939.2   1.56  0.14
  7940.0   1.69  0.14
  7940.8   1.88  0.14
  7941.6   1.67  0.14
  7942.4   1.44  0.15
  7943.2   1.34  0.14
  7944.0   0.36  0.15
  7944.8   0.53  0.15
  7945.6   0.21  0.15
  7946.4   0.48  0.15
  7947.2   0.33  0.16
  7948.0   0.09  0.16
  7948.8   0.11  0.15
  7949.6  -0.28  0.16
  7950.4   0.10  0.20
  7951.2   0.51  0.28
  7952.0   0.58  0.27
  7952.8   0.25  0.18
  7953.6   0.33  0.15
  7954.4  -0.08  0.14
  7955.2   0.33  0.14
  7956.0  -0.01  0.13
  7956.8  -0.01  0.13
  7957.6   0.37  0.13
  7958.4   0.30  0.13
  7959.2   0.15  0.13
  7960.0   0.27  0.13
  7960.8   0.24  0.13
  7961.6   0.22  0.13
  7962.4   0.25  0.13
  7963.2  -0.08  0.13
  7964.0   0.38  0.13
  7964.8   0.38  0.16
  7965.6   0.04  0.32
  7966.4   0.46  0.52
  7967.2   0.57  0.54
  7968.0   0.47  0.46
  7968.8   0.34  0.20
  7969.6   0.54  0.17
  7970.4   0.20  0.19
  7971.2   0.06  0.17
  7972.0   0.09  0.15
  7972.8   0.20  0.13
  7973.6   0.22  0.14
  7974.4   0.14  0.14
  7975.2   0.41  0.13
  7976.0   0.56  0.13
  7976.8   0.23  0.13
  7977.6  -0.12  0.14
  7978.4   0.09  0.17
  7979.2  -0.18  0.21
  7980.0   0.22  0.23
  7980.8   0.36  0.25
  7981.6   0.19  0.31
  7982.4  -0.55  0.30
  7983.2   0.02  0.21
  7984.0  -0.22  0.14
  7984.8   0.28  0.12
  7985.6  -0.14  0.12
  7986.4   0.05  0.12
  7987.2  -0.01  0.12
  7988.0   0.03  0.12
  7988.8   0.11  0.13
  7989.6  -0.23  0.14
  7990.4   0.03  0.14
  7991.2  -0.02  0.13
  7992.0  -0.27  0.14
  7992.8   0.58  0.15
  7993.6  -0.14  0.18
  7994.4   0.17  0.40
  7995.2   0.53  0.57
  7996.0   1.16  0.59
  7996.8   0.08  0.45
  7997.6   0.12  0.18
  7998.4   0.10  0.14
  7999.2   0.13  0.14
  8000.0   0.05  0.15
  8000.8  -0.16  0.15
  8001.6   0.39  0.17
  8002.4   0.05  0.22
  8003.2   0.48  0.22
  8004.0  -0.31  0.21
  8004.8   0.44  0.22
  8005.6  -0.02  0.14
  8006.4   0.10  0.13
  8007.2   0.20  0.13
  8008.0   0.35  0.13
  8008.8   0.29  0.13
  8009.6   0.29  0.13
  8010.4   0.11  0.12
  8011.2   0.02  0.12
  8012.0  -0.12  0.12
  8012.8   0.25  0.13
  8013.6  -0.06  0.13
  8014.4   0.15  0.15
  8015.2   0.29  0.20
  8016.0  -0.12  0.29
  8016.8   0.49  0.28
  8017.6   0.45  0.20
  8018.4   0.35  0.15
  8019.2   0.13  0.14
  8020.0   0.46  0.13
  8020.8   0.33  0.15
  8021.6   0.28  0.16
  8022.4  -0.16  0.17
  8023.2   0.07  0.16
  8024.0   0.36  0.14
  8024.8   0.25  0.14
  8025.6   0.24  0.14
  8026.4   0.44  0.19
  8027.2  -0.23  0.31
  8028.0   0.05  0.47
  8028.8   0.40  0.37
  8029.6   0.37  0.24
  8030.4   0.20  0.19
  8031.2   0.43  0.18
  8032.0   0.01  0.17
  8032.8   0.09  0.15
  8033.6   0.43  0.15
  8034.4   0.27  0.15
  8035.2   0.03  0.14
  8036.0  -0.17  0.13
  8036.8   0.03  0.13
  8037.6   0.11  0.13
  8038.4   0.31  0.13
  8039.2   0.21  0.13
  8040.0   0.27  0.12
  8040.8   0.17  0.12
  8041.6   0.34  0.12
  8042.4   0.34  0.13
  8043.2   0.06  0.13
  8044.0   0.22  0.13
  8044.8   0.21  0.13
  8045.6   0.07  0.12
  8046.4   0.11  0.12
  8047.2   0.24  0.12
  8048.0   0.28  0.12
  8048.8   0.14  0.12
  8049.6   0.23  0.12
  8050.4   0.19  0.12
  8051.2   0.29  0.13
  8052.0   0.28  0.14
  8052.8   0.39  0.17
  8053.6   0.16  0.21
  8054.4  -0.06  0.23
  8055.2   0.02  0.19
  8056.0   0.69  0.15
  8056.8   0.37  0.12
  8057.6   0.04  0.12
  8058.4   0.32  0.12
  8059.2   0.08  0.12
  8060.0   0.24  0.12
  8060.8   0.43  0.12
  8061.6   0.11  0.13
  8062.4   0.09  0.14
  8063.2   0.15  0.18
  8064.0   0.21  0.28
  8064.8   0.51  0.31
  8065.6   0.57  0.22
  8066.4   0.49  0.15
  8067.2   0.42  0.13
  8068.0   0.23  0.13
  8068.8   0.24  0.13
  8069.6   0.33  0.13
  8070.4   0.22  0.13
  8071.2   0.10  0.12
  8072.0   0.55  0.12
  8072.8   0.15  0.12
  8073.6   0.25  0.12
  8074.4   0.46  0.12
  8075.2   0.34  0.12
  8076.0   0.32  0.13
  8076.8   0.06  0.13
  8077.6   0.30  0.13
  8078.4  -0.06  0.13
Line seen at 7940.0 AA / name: [O II] 3727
